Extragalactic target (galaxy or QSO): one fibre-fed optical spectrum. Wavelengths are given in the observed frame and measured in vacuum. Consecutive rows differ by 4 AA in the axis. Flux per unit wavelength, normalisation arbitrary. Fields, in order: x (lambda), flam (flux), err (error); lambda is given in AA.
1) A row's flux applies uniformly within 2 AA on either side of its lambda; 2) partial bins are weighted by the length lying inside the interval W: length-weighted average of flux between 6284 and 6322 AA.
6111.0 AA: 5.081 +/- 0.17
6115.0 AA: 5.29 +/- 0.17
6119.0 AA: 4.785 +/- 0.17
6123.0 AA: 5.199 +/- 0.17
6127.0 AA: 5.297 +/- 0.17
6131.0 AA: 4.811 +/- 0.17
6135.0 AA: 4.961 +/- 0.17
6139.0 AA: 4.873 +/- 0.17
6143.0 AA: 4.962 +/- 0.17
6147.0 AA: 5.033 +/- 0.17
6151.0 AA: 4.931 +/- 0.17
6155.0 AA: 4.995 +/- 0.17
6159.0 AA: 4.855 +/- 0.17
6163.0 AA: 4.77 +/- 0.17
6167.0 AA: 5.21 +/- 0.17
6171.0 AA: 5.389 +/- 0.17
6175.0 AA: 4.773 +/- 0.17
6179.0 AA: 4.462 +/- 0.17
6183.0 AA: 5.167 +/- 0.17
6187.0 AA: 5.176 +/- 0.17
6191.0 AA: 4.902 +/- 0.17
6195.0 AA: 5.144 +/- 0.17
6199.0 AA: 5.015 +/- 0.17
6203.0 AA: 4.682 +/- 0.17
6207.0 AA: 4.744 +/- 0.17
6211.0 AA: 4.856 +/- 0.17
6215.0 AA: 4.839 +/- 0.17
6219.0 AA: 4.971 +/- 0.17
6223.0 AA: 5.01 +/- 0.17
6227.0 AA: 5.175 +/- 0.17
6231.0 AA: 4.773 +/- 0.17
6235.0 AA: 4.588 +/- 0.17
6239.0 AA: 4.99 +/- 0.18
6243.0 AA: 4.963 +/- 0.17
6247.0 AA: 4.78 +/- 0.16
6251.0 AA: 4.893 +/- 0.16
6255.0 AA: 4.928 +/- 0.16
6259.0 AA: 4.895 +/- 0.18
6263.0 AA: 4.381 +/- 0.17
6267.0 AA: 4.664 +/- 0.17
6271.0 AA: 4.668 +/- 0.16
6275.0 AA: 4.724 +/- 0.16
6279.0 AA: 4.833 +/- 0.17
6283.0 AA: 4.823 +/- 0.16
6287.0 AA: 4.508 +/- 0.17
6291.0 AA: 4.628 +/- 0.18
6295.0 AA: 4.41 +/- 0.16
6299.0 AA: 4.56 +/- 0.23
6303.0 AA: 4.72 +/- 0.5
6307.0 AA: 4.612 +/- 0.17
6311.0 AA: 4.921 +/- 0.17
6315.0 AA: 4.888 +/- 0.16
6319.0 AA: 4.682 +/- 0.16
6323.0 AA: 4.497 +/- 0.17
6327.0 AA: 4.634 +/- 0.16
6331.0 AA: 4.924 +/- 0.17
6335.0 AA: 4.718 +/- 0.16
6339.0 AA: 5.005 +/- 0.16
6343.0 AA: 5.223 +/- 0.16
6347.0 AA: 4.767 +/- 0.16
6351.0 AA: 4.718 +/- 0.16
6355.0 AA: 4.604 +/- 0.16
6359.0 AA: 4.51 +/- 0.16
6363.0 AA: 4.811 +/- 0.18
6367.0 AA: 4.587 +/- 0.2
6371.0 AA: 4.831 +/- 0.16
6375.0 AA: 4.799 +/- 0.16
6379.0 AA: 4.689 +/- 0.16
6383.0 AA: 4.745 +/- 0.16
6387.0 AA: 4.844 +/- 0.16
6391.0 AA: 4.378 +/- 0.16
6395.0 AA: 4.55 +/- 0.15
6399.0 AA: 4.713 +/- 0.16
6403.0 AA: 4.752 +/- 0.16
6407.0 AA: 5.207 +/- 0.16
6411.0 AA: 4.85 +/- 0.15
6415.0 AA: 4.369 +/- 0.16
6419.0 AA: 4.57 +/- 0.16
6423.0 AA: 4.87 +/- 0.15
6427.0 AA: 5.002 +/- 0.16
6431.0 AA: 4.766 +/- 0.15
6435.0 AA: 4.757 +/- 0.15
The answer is 4.66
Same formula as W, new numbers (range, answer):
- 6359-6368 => 4.67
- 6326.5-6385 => 4.77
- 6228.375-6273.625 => 4.78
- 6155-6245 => 4.93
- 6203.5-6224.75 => 4.87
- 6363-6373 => 4.73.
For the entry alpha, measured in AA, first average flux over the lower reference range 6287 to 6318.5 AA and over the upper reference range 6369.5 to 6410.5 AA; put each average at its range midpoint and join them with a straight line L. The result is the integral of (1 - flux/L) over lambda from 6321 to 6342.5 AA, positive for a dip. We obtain -0.4 AA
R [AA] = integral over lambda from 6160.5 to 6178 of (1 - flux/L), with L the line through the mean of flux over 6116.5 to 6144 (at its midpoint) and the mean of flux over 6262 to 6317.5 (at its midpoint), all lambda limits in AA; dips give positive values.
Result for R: -0.3 AA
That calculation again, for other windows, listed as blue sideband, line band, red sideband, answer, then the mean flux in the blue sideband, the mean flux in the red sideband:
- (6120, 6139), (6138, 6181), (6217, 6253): 0.5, 5.03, 4.9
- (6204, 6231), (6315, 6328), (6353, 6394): 0.3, 4.91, 4.68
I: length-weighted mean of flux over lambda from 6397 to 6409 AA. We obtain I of 4.89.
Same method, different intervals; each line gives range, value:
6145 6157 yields 4.99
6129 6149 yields 4.93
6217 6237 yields 4.9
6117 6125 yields 4.99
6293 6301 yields 4.48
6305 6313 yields 4.77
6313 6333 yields 4.72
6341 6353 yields 4.9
